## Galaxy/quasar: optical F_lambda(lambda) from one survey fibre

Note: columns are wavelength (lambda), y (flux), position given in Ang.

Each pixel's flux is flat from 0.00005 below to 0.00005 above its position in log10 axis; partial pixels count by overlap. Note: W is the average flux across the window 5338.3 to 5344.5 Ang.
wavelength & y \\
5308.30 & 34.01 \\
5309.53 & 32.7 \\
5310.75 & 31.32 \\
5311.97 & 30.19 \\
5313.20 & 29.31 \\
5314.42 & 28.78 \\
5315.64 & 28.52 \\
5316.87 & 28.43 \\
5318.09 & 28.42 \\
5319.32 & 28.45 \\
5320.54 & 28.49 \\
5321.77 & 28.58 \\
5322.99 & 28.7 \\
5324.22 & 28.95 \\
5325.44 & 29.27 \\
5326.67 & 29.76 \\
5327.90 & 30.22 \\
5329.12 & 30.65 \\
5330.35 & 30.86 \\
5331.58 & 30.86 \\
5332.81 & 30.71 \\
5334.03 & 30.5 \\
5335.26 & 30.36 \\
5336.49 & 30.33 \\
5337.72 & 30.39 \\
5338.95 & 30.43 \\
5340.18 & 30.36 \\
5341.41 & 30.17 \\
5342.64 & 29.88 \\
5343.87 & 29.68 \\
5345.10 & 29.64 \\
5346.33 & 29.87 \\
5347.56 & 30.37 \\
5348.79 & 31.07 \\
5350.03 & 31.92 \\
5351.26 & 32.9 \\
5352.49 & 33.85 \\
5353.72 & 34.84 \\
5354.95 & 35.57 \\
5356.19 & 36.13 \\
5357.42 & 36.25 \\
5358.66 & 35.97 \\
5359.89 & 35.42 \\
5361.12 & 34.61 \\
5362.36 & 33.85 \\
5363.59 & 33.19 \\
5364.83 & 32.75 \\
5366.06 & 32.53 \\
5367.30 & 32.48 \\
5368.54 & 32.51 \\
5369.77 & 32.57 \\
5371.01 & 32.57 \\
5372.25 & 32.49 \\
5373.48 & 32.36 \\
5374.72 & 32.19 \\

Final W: 30.1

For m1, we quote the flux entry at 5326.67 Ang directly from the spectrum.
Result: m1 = 29.76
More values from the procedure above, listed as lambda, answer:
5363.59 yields 33.19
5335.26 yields 30.36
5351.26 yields 32.9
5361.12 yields 34.61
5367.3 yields 32.48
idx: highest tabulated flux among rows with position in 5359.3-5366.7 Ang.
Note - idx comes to 35.42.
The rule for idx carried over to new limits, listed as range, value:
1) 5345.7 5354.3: 34.84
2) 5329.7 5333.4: 30.86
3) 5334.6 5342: 30.43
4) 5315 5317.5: 28.52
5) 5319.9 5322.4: 28.58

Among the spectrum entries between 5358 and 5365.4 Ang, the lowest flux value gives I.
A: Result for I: 32.75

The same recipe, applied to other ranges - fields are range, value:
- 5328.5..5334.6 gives 30.5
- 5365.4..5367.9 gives 32.48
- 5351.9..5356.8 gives 33.85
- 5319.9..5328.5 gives 28.49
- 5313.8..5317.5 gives 28.43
